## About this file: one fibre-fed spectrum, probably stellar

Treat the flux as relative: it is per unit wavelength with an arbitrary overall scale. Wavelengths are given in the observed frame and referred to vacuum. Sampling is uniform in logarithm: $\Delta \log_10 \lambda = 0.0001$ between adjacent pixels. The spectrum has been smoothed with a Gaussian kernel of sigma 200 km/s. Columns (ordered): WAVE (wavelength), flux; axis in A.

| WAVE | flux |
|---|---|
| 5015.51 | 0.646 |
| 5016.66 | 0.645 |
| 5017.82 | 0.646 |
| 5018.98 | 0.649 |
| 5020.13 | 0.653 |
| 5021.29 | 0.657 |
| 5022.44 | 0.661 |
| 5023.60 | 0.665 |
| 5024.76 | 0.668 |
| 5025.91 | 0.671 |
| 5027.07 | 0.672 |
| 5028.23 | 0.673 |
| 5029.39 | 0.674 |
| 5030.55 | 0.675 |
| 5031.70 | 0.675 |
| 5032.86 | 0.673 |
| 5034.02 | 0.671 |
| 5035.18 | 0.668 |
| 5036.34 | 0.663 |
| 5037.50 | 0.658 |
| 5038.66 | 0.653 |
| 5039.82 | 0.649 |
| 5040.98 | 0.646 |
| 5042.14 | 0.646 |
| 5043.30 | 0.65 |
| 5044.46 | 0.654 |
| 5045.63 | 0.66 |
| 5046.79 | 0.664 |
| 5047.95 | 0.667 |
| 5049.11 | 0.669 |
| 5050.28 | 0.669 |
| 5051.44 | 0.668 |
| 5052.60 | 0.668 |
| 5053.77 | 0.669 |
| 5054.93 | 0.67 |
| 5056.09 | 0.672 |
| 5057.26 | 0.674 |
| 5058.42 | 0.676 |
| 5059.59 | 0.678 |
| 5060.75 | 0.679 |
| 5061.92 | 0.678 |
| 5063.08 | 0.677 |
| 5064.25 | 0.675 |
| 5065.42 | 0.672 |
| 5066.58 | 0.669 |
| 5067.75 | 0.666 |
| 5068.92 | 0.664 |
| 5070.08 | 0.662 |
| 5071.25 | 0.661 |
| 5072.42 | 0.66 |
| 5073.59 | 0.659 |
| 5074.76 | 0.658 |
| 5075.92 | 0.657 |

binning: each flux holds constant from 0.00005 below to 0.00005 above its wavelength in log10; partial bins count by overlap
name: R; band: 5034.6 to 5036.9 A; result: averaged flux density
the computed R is 0.665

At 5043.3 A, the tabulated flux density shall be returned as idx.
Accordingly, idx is 0.65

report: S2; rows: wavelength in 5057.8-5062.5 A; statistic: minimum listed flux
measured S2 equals 0.676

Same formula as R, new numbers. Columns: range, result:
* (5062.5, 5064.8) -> 0.676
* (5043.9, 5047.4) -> 0.659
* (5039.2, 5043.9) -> 0.648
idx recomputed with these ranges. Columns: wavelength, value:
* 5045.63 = 0.66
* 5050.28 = 0.669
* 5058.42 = 0.676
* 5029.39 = 0.674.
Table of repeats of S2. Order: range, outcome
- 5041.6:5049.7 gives 0.646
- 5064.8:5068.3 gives 0.666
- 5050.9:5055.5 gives 0.668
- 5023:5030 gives 0.665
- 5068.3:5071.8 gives 0.661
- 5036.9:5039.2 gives 0.653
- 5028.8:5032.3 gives 0.674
